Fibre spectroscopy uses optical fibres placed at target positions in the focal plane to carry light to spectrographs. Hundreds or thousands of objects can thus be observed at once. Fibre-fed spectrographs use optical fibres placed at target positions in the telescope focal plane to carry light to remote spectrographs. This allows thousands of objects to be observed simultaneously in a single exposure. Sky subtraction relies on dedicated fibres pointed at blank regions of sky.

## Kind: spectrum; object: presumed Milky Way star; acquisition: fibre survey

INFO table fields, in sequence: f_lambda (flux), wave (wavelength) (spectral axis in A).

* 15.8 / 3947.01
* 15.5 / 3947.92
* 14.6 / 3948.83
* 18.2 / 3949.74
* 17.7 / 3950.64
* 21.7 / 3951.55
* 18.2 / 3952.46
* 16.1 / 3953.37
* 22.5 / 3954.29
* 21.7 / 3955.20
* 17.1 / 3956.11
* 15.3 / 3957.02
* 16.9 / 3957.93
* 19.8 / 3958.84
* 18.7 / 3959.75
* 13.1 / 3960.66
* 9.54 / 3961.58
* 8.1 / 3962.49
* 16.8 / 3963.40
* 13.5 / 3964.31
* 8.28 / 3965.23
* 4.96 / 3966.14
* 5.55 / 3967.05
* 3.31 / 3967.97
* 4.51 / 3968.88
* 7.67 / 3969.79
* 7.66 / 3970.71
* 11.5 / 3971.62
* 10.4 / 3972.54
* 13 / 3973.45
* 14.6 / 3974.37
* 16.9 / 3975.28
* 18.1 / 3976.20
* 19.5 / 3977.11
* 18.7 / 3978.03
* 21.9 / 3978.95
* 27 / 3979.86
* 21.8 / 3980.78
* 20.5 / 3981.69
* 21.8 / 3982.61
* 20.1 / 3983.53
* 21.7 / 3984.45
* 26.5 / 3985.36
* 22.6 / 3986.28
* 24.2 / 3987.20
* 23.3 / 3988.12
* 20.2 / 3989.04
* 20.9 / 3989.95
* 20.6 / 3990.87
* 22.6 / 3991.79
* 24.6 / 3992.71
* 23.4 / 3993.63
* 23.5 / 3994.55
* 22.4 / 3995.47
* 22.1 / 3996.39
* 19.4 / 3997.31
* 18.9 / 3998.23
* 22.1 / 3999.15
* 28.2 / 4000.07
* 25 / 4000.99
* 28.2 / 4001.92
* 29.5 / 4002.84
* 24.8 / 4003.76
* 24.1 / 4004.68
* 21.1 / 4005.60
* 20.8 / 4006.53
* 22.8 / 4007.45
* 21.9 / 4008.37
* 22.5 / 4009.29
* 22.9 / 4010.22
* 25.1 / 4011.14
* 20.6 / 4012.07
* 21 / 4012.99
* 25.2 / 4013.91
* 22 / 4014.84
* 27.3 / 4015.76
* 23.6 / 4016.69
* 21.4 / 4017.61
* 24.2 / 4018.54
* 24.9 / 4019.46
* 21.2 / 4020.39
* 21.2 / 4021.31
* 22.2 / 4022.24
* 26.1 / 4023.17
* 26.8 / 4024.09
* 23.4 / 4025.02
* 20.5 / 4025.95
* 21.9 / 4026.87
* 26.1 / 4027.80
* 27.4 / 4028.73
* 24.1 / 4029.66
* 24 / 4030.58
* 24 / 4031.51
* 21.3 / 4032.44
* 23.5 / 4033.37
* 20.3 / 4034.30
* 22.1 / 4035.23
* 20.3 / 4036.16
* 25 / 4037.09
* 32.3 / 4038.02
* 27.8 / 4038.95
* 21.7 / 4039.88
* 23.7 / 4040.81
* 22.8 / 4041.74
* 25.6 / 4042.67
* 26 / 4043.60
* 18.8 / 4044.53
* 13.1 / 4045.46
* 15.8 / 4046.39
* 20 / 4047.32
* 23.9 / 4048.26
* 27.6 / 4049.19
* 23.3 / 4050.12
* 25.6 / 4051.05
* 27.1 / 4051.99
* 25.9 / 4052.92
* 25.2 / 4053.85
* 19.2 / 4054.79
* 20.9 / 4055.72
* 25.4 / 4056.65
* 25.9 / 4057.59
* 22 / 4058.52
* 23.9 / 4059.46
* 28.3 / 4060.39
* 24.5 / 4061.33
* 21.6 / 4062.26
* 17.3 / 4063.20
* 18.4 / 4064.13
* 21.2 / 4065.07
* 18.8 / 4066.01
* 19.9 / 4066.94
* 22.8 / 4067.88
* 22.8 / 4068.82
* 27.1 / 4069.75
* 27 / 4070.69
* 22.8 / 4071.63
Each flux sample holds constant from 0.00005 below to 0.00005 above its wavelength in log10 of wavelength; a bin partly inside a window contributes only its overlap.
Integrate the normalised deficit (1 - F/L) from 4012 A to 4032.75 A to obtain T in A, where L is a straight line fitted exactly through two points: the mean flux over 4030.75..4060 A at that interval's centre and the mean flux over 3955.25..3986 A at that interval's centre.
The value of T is -2.8 A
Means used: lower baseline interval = 15.1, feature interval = 23.6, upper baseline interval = 23.2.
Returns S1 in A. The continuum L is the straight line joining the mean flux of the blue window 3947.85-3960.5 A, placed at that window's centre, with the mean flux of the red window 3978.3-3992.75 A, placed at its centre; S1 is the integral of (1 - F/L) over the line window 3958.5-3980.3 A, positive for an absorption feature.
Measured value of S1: 7.85 A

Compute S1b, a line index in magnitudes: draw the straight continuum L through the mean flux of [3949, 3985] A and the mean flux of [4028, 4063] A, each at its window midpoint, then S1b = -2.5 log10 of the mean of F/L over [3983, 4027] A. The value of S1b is -0.20 mag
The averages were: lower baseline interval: 15.5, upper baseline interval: 23.5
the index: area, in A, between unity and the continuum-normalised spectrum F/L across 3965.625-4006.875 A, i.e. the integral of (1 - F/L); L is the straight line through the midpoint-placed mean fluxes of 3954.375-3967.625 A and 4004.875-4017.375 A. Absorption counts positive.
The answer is -1.4 A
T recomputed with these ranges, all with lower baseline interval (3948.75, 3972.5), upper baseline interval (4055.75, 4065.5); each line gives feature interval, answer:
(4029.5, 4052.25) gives -2.42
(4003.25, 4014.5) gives -3.00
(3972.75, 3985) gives -3.46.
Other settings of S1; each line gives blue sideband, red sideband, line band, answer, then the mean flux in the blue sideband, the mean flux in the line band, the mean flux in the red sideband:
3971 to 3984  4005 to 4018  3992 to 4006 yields -1.8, 18.1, 23.8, 22.8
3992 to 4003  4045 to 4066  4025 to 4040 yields -0.6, 23.7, 23.9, 22.5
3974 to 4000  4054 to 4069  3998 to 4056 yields -4.3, 21.6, 23.4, 22.1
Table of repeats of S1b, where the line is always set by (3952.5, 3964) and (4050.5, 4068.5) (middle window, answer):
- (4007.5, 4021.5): -0.16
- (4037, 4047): -0.06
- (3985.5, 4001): -0.21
